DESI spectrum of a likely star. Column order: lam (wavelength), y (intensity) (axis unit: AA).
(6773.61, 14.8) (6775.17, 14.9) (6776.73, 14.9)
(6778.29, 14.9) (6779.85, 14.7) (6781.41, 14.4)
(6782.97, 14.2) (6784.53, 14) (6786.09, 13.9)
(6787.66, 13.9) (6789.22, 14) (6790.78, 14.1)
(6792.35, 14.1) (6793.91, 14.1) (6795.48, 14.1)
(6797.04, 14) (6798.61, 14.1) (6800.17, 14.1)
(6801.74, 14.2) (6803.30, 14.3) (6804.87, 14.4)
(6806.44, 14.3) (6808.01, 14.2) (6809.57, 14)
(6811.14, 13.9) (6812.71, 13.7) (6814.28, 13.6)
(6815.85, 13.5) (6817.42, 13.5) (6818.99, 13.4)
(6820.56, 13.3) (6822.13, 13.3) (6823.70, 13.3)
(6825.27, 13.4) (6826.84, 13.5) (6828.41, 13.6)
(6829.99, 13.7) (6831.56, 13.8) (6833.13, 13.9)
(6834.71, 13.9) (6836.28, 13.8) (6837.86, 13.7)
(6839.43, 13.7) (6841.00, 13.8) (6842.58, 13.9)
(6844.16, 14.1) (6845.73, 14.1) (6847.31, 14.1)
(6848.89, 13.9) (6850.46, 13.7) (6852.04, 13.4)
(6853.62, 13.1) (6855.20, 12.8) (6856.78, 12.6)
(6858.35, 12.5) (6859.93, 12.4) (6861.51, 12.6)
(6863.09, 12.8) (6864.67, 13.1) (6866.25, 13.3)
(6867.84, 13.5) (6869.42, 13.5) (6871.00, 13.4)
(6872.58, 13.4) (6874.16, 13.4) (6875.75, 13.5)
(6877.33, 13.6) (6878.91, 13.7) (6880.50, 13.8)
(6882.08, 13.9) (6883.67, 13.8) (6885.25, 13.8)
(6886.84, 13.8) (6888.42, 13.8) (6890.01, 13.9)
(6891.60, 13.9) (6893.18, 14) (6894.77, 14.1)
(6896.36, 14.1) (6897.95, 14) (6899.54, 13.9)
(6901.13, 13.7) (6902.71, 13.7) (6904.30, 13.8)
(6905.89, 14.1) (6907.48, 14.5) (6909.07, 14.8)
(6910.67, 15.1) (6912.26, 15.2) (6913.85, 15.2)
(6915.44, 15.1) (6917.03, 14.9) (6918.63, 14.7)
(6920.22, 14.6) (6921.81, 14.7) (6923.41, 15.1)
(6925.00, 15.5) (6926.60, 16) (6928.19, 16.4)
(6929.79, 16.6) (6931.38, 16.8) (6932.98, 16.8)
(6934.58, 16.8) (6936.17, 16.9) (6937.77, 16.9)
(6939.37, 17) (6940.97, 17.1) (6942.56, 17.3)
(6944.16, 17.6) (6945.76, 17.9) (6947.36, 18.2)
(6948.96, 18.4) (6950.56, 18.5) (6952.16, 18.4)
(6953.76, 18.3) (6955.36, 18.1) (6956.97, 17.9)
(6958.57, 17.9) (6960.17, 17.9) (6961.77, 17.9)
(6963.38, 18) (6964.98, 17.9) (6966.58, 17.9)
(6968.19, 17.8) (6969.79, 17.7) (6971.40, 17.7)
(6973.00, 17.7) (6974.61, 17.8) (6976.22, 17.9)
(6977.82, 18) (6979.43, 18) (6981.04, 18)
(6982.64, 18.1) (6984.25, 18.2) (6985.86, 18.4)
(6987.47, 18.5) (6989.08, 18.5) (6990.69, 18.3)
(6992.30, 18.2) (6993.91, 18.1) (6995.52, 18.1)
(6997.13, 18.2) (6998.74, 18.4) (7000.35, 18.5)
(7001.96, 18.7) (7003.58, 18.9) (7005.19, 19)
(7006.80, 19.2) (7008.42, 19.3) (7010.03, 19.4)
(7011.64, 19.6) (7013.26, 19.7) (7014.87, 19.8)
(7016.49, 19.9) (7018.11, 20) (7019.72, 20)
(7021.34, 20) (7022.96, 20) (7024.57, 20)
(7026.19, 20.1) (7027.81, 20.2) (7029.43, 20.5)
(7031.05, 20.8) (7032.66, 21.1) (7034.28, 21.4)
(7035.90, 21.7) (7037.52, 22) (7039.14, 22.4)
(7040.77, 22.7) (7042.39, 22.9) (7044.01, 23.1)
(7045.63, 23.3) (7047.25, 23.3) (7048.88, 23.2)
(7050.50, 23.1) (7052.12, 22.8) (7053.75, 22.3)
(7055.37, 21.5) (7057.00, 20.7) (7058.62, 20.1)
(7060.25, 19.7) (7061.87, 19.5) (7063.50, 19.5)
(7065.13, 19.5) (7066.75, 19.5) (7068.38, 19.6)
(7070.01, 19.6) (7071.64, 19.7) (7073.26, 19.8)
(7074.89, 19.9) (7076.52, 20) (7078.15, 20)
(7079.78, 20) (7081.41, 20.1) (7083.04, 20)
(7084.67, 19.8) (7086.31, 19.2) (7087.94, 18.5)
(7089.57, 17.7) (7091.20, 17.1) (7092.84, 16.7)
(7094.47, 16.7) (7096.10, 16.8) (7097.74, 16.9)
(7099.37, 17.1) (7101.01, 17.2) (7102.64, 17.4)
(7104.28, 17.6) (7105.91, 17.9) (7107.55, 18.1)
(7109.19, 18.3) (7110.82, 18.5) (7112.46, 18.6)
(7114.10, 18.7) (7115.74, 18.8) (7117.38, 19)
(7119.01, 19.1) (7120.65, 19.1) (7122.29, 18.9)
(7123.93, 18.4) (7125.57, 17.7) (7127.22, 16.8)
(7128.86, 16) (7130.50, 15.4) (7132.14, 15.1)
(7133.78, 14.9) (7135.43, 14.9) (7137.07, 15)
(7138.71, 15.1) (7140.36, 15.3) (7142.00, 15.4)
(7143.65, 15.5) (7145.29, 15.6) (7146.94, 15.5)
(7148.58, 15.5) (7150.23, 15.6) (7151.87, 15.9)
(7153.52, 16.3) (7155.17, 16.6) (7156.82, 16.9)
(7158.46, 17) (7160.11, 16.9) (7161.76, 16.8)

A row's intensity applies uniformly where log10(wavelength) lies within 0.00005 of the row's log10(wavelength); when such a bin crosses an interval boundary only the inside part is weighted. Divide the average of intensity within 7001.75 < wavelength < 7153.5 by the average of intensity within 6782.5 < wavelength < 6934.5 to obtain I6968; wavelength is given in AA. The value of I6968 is 1.35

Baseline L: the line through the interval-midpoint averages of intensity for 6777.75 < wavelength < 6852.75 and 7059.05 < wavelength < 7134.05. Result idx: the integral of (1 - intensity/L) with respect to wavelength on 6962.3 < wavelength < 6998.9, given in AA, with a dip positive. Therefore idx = -3.4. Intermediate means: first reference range 13.9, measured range 18.1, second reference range 18.4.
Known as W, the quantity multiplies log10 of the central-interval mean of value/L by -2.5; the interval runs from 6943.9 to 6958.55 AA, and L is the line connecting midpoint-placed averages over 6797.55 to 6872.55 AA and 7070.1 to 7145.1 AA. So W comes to -0.18 mag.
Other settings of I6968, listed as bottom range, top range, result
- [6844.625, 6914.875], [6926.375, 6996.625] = 1.29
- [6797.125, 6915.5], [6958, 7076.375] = 1.43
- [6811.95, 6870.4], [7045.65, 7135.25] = 1.41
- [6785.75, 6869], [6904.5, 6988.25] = 1.24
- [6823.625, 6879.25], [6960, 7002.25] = 1.34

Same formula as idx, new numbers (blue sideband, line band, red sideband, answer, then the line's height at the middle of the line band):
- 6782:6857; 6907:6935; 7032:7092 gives 2.04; 16.7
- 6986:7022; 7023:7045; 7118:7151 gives -3.67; 18.4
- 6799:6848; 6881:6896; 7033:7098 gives 1.61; 15.6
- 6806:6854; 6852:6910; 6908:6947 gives 5.31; 14.9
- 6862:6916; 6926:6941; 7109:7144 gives -2.31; 14.5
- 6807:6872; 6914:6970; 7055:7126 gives -4.66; 15.7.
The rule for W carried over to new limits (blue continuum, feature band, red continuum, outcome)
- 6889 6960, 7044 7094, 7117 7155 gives -0.24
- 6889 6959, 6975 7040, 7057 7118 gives -0.12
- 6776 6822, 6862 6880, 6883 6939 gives 0.10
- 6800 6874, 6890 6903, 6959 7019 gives 0.11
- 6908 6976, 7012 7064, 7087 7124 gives -0.21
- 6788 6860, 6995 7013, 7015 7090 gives 0.02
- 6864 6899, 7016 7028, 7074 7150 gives -0.24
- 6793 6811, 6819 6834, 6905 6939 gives 0.07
